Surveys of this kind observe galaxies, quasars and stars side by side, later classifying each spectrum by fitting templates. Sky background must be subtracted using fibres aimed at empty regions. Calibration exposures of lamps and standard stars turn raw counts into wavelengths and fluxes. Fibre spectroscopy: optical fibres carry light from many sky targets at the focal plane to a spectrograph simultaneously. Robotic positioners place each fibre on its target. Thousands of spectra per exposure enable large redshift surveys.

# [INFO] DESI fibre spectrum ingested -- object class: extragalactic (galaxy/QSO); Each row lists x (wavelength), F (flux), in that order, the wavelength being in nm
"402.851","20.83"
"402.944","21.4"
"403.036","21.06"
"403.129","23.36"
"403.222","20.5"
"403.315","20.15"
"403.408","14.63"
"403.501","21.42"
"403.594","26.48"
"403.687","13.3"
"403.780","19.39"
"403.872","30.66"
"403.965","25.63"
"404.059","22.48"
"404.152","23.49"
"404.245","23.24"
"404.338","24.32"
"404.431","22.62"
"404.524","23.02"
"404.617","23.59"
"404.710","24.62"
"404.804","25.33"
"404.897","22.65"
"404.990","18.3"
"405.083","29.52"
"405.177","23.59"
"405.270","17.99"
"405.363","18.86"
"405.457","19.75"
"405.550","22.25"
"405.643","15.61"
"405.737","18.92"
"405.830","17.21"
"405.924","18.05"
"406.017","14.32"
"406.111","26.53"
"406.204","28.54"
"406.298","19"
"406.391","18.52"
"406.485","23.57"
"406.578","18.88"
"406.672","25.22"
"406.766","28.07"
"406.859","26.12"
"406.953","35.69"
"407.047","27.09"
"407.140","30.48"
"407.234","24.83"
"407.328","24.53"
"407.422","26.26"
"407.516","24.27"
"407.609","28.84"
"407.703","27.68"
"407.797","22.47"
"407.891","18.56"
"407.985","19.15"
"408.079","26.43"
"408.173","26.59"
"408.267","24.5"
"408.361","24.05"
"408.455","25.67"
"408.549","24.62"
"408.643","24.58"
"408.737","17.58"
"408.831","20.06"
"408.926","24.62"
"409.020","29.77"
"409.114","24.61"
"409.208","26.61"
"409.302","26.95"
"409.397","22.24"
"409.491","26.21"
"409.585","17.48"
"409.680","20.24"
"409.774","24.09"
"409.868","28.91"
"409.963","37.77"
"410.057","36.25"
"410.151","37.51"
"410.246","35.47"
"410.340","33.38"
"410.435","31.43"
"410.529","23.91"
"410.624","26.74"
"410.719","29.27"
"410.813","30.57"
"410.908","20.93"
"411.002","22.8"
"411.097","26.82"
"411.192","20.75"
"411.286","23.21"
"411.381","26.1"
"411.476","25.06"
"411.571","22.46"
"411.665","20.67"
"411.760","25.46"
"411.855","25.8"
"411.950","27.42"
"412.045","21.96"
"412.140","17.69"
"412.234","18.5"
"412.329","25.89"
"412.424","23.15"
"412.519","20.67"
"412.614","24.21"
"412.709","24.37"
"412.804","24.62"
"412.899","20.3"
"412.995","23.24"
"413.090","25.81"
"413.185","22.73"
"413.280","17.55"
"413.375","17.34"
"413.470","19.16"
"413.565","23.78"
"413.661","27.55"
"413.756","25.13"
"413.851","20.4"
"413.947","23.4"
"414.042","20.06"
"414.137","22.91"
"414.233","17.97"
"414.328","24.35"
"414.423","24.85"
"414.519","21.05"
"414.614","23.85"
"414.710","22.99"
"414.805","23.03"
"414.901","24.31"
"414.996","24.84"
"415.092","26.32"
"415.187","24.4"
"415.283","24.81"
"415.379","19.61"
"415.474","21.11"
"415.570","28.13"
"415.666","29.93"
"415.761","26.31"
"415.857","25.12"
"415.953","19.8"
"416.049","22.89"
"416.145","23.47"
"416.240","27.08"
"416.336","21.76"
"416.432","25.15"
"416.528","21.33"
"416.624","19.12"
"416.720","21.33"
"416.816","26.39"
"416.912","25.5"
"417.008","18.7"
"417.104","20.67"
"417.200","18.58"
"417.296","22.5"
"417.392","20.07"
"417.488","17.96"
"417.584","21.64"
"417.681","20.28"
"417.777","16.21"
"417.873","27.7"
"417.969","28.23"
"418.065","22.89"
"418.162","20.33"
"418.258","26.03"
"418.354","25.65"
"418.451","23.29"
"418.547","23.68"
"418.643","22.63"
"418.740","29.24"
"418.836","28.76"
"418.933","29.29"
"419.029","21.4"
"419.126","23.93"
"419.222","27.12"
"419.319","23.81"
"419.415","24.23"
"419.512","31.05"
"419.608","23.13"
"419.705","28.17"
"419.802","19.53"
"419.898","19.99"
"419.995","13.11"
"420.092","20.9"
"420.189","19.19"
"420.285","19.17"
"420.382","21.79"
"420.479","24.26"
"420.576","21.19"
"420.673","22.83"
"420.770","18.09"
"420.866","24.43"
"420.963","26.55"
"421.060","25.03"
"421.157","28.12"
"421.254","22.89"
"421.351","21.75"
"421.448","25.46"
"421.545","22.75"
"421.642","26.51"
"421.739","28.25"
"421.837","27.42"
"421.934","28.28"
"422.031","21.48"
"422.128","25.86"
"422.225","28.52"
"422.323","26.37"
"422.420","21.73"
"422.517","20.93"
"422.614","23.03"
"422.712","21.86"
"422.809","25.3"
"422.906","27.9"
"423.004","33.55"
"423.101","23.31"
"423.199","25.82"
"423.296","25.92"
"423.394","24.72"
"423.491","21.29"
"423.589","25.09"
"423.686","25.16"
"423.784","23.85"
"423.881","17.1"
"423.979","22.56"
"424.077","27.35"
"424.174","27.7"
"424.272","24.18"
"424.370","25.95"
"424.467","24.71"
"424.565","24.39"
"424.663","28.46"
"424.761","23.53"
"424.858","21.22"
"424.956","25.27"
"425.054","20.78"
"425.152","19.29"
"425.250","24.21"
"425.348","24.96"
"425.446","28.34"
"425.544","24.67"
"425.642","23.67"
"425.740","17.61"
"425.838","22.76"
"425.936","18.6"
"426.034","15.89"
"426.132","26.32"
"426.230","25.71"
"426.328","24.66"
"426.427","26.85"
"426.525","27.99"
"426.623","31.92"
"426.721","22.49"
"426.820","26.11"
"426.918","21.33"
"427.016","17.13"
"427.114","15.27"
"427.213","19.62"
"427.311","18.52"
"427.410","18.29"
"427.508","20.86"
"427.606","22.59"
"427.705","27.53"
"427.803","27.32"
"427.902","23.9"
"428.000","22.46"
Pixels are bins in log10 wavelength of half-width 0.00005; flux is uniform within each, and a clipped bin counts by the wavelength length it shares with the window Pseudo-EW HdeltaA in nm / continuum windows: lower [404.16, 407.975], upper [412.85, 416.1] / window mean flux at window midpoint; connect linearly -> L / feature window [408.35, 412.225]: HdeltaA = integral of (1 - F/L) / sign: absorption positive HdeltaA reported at -0.436 nm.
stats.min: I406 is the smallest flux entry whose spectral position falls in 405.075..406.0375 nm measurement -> 14.32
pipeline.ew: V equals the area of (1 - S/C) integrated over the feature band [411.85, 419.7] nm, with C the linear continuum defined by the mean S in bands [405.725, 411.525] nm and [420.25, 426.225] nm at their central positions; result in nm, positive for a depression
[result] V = 0.44 nm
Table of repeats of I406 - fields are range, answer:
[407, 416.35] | 17.34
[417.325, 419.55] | 16.21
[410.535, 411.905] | 20.67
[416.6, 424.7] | 13.11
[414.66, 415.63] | 19.61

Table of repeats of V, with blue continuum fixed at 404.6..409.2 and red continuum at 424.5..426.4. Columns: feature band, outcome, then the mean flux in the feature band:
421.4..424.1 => -0.19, 24.9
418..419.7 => -0.14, 25.2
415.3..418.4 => 0.06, 22.9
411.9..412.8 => 0.02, 22.8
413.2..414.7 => 0.09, 22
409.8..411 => -0.37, 30.6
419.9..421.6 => 0.08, 22.2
